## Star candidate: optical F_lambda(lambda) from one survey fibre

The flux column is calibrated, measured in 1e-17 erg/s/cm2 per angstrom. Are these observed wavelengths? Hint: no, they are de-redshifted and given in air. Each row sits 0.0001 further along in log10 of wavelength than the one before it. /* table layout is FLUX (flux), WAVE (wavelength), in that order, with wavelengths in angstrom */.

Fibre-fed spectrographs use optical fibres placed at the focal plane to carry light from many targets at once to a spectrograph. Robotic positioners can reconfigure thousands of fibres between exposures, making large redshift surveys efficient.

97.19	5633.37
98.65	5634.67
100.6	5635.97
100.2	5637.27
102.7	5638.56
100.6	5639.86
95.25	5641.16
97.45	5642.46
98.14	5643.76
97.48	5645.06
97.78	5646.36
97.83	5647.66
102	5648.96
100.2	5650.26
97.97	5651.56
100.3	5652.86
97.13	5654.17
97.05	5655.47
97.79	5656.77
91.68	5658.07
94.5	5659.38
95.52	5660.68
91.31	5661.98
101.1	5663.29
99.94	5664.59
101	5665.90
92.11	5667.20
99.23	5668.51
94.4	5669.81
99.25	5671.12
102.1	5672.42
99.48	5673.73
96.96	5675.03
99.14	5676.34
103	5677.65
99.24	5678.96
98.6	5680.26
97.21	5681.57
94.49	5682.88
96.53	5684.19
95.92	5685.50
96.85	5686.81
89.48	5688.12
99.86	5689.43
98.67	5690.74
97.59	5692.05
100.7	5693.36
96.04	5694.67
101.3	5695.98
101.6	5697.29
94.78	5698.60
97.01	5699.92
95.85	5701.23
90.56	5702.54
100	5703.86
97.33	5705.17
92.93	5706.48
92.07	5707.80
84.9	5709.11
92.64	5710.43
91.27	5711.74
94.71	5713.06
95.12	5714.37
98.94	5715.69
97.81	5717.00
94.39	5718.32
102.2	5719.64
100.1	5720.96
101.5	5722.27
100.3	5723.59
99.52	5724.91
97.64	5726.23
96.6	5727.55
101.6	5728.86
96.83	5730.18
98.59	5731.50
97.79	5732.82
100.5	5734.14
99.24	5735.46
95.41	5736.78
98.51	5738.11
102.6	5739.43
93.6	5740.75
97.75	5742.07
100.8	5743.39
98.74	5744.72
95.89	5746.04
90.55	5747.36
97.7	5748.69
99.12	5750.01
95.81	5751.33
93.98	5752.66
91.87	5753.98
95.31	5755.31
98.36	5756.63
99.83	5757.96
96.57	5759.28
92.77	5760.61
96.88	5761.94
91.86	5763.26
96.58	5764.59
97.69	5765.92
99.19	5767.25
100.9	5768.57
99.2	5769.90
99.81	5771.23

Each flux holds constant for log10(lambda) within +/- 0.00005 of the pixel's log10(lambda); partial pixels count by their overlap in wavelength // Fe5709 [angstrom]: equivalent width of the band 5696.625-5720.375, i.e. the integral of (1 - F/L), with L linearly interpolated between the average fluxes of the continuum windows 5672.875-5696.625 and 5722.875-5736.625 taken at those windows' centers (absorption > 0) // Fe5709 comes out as 0.7 angstrom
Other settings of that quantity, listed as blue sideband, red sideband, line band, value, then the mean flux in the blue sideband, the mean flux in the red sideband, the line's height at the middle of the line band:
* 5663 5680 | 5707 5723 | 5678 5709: 0.20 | 99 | 95.5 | 97.2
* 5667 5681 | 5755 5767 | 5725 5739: -0.18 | 98.7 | 96.3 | 97.1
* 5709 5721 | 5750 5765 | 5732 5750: -0.41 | 95.4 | 95.6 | 95.5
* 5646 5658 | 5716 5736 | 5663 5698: 0.16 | 98.4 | 99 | 98.6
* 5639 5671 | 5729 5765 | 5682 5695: 0.08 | 97.4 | 96.9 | 97.2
